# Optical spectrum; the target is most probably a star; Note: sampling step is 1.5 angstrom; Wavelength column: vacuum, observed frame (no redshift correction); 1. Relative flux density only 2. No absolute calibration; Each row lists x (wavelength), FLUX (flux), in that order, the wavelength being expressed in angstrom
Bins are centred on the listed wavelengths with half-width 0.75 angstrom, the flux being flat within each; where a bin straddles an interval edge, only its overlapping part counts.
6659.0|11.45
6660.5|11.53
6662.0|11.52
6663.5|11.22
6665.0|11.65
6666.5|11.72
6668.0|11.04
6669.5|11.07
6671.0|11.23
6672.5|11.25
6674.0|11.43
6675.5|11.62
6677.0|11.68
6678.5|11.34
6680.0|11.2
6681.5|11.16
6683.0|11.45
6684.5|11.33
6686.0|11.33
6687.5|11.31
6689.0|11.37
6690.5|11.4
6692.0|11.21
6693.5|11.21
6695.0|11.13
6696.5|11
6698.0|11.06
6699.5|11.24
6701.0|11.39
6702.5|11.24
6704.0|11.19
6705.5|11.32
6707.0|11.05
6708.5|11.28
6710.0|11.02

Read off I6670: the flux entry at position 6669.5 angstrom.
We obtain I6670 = 11.07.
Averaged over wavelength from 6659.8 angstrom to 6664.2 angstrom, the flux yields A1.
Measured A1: 11.4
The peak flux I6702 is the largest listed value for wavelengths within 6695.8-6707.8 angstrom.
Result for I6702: 11.39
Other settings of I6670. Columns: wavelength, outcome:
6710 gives 11.02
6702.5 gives 11.24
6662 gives 11.52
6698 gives 11.06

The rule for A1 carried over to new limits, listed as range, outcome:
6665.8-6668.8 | 11.4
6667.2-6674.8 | 11.2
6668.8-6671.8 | 11.2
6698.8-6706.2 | 11.3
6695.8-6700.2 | 11.1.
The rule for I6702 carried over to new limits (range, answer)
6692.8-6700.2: 11.24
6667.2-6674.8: 11.43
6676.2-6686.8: 11.68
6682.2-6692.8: 11.45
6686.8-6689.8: 11.37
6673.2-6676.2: 11.62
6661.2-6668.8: 11.72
